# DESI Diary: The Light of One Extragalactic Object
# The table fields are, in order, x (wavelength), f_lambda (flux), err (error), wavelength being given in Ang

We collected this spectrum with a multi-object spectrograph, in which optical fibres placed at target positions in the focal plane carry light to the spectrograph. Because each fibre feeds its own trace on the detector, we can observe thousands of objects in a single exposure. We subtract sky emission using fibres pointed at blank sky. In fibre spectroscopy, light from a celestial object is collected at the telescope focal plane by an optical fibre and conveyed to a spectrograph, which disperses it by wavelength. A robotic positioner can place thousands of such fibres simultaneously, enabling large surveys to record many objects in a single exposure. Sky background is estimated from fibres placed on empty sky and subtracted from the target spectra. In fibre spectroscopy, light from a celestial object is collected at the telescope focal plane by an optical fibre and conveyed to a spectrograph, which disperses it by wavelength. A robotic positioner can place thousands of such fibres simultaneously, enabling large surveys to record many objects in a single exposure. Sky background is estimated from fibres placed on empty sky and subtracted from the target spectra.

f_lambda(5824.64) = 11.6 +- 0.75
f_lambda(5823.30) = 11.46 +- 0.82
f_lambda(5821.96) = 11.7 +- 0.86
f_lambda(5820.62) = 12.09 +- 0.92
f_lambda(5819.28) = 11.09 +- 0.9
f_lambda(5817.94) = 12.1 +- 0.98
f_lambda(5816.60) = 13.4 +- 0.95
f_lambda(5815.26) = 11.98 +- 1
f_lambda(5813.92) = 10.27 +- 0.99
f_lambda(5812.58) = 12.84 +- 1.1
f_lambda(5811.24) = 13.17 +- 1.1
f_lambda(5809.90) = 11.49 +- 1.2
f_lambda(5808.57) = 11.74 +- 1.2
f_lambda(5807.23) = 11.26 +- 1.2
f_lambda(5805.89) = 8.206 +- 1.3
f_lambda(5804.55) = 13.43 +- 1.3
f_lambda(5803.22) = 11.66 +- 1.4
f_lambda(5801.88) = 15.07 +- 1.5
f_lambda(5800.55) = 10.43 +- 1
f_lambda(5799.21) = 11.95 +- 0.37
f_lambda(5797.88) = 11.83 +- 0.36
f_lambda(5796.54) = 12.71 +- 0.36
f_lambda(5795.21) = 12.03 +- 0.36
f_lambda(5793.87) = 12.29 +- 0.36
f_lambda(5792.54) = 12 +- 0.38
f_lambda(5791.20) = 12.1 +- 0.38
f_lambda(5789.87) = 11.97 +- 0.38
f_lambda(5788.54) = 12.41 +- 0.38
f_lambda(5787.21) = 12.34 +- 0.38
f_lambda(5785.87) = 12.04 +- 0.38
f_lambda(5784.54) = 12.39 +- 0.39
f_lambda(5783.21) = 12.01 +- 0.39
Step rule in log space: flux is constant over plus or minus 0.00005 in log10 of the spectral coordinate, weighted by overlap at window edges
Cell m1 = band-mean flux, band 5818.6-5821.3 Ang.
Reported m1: 11.6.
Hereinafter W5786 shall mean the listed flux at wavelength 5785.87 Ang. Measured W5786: 12.04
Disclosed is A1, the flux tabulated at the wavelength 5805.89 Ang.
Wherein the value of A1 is 8.206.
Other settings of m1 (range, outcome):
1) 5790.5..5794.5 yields 12.1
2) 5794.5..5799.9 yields 12.1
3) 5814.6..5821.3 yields 12.1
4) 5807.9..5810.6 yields 11.7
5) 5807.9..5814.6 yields 11.9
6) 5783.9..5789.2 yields 12.3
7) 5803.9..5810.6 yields 11.2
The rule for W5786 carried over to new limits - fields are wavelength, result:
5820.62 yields 12.09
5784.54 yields 12.39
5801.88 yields 15.07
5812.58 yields 12.84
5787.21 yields 12.34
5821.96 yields 11.7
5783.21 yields 12.01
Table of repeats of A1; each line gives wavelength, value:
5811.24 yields 13.17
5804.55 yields 13.43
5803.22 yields 11.66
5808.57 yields 11.74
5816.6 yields 13.4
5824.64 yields 11.6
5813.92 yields 10.27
